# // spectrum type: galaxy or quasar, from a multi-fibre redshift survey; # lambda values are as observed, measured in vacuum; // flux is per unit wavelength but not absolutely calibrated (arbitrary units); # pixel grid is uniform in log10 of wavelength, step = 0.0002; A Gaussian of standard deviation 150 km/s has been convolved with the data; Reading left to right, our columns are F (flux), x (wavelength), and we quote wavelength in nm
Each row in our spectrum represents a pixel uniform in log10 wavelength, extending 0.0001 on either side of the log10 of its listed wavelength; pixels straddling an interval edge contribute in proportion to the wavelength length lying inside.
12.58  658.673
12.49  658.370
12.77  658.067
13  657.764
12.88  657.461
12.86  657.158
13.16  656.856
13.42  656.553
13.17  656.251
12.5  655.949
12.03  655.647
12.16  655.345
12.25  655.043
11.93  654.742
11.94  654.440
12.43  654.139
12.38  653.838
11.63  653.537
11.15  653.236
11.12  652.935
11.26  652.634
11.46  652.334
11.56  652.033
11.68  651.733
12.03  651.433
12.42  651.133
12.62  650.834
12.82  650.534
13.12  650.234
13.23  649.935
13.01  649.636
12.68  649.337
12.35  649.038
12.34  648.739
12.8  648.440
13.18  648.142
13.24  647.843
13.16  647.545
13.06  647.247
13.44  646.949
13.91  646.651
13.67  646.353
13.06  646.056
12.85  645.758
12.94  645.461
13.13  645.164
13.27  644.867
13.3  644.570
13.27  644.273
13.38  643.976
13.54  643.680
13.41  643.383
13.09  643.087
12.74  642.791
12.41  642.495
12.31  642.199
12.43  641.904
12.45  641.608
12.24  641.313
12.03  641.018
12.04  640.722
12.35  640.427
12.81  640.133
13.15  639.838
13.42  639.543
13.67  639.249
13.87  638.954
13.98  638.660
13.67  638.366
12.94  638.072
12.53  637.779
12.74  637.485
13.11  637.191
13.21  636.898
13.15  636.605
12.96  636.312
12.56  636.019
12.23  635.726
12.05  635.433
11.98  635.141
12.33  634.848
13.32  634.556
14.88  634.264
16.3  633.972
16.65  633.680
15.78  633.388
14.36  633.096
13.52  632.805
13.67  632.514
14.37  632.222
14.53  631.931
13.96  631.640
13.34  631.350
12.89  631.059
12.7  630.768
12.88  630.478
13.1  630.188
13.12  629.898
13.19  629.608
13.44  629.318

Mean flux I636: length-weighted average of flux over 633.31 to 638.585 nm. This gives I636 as 13.4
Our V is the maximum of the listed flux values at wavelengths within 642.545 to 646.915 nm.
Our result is 13.91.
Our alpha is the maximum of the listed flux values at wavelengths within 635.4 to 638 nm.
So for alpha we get 13.21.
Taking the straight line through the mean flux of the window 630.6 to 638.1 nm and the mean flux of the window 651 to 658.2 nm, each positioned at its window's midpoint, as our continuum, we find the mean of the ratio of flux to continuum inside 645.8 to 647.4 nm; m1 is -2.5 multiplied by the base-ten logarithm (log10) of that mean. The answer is -0.05 mag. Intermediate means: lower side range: 13.5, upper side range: 12.2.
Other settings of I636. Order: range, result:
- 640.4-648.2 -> 13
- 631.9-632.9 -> 14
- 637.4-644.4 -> 12.9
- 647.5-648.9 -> 12.9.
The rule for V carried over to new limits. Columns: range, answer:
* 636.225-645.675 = 13.98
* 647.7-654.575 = 13.24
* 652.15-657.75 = 13.42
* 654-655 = 12.43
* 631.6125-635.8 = 16.65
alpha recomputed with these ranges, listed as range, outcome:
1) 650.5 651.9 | 12.82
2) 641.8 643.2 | 13.09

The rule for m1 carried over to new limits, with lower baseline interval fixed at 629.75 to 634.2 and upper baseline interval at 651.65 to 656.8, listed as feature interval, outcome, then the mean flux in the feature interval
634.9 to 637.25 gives 0.09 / 12.6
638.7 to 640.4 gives 0.00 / 13.3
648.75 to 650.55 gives -0.03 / 12.8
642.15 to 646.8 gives -0.02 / 13.2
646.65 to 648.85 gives -0.04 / 13.1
